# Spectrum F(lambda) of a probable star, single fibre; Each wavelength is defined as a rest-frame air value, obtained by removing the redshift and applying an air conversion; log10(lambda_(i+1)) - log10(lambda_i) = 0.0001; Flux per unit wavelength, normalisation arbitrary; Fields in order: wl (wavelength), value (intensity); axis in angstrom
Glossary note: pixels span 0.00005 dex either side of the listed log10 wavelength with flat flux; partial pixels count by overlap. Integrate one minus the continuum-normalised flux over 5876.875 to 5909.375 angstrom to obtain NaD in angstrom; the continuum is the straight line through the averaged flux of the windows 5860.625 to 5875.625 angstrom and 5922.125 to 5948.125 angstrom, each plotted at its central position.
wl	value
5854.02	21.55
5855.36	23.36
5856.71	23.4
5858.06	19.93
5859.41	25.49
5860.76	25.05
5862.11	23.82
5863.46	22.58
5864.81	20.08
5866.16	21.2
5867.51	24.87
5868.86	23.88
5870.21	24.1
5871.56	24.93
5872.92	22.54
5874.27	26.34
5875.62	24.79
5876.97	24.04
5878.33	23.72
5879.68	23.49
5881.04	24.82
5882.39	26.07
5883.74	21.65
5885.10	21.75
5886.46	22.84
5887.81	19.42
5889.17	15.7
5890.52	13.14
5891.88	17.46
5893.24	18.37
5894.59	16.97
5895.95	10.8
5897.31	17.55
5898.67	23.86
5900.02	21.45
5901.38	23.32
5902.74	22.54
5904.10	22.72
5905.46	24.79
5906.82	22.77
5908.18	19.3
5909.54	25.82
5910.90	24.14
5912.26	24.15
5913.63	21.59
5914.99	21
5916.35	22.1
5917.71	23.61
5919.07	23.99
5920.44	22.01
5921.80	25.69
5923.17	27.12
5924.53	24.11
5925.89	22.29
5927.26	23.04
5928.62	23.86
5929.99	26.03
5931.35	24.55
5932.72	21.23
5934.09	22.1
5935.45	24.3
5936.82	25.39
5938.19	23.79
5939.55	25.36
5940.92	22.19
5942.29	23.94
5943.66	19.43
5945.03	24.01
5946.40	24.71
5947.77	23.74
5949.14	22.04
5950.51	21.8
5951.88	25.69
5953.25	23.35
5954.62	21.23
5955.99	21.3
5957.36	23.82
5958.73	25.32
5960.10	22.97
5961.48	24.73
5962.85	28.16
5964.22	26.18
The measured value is 3.9 angstrom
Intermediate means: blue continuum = 23.6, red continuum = 23.8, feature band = 20.8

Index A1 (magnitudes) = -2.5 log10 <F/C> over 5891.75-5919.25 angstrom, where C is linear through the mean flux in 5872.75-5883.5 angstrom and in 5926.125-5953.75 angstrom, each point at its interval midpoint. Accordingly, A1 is 0.13 mag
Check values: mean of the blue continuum 24.5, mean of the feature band 21.4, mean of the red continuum 23.5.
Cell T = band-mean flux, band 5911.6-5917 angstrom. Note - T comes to 22.2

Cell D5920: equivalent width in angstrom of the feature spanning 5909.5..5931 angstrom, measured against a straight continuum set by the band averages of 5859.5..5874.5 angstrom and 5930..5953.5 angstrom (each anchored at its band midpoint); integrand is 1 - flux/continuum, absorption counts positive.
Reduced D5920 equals -0.2 angstrom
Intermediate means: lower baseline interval 23.6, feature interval 23.7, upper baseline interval 23.5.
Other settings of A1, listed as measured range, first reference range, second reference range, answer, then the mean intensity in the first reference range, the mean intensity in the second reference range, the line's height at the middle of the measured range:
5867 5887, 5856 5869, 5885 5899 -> -0.18 mag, 23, 17.7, 20.4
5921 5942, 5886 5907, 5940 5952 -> -0.10 mag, 19.5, 23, 22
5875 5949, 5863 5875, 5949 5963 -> 0.05 mag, 23.4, 23.6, 23.5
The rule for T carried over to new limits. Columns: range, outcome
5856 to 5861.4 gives 23.4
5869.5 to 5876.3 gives 24.5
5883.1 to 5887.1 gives 22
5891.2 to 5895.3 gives 17.6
